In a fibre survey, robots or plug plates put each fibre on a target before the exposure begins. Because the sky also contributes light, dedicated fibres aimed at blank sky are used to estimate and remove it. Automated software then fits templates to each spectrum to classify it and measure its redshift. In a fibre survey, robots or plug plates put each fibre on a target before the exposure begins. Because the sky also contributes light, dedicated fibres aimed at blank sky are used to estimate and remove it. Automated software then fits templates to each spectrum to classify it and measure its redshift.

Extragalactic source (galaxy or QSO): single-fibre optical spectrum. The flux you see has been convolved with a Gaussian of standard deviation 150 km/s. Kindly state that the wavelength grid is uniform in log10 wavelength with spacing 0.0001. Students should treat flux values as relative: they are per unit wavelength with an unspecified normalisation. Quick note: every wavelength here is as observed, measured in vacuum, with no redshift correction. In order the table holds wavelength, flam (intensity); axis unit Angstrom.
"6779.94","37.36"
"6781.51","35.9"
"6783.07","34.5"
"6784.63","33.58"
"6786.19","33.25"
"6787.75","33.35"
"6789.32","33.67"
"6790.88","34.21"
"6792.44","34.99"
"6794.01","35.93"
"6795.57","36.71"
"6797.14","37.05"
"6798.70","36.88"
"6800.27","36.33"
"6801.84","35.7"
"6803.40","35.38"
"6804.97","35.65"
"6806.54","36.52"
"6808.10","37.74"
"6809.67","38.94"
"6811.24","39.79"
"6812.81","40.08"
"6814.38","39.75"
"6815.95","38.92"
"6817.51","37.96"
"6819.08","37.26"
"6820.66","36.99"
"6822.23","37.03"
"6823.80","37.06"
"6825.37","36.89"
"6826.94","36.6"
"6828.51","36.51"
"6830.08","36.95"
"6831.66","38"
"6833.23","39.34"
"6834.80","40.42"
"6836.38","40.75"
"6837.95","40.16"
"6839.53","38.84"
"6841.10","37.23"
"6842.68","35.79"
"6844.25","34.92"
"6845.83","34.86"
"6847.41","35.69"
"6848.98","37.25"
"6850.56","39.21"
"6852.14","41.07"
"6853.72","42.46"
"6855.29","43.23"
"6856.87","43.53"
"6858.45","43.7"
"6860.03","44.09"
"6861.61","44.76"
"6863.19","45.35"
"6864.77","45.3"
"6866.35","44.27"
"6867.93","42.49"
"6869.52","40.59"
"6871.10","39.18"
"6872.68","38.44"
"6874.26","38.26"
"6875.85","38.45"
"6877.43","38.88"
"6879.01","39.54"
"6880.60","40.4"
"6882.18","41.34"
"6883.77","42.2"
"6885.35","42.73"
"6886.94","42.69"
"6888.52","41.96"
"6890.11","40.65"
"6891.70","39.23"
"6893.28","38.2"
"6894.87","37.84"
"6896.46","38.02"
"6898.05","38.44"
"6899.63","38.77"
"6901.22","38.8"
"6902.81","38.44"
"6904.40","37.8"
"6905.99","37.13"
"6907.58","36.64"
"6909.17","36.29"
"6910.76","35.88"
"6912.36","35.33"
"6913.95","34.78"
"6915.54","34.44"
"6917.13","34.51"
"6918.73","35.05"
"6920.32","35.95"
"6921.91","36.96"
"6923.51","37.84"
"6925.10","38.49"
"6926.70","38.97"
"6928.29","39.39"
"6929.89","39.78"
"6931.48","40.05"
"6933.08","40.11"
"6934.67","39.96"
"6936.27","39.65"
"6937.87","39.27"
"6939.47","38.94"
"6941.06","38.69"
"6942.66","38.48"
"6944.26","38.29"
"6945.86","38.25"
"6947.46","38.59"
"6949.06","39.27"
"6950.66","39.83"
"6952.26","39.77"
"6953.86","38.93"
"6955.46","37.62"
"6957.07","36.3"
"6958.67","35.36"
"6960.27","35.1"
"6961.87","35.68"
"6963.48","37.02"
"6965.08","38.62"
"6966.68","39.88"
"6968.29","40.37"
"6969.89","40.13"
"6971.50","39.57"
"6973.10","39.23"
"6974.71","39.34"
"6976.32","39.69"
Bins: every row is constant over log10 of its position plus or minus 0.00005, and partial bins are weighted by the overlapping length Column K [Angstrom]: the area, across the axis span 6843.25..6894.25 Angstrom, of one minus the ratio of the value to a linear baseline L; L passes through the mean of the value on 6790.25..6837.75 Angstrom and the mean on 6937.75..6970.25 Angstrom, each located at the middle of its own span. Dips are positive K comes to -4.0 Angstrom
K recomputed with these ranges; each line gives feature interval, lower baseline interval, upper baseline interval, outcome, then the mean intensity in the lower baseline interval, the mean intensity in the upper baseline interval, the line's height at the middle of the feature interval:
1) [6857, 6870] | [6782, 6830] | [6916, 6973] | -2.3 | 36.5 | 38.3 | 37.3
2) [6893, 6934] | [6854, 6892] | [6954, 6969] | 2.4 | 41.8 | 37.4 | 39.8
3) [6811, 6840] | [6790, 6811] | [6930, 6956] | -1.2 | 36.4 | 39.2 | 36.9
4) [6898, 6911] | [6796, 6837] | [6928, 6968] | 0.2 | 37.7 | 38.5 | 38.2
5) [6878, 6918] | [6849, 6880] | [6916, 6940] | 1.4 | 41.6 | 38.3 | 39.8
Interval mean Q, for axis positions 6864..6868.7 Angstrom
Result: 44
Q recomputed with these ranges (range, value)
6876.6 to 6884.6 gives 40.5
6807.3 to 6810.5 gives 38.4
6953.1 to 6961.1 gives 36.6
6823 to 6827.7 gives 36.9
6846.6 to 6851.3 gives 37.4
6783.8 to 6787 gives 33.5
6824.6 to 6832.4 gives 37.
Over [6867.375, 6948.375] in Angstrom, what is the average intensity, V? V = 38.6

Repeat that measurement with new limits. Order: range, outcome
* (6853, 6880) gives 41.9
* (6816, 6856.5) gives 38.2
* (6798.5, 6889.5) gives 39.4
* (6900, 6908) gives 37.9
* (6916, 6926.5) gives 36.5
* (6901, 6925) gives 36.4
